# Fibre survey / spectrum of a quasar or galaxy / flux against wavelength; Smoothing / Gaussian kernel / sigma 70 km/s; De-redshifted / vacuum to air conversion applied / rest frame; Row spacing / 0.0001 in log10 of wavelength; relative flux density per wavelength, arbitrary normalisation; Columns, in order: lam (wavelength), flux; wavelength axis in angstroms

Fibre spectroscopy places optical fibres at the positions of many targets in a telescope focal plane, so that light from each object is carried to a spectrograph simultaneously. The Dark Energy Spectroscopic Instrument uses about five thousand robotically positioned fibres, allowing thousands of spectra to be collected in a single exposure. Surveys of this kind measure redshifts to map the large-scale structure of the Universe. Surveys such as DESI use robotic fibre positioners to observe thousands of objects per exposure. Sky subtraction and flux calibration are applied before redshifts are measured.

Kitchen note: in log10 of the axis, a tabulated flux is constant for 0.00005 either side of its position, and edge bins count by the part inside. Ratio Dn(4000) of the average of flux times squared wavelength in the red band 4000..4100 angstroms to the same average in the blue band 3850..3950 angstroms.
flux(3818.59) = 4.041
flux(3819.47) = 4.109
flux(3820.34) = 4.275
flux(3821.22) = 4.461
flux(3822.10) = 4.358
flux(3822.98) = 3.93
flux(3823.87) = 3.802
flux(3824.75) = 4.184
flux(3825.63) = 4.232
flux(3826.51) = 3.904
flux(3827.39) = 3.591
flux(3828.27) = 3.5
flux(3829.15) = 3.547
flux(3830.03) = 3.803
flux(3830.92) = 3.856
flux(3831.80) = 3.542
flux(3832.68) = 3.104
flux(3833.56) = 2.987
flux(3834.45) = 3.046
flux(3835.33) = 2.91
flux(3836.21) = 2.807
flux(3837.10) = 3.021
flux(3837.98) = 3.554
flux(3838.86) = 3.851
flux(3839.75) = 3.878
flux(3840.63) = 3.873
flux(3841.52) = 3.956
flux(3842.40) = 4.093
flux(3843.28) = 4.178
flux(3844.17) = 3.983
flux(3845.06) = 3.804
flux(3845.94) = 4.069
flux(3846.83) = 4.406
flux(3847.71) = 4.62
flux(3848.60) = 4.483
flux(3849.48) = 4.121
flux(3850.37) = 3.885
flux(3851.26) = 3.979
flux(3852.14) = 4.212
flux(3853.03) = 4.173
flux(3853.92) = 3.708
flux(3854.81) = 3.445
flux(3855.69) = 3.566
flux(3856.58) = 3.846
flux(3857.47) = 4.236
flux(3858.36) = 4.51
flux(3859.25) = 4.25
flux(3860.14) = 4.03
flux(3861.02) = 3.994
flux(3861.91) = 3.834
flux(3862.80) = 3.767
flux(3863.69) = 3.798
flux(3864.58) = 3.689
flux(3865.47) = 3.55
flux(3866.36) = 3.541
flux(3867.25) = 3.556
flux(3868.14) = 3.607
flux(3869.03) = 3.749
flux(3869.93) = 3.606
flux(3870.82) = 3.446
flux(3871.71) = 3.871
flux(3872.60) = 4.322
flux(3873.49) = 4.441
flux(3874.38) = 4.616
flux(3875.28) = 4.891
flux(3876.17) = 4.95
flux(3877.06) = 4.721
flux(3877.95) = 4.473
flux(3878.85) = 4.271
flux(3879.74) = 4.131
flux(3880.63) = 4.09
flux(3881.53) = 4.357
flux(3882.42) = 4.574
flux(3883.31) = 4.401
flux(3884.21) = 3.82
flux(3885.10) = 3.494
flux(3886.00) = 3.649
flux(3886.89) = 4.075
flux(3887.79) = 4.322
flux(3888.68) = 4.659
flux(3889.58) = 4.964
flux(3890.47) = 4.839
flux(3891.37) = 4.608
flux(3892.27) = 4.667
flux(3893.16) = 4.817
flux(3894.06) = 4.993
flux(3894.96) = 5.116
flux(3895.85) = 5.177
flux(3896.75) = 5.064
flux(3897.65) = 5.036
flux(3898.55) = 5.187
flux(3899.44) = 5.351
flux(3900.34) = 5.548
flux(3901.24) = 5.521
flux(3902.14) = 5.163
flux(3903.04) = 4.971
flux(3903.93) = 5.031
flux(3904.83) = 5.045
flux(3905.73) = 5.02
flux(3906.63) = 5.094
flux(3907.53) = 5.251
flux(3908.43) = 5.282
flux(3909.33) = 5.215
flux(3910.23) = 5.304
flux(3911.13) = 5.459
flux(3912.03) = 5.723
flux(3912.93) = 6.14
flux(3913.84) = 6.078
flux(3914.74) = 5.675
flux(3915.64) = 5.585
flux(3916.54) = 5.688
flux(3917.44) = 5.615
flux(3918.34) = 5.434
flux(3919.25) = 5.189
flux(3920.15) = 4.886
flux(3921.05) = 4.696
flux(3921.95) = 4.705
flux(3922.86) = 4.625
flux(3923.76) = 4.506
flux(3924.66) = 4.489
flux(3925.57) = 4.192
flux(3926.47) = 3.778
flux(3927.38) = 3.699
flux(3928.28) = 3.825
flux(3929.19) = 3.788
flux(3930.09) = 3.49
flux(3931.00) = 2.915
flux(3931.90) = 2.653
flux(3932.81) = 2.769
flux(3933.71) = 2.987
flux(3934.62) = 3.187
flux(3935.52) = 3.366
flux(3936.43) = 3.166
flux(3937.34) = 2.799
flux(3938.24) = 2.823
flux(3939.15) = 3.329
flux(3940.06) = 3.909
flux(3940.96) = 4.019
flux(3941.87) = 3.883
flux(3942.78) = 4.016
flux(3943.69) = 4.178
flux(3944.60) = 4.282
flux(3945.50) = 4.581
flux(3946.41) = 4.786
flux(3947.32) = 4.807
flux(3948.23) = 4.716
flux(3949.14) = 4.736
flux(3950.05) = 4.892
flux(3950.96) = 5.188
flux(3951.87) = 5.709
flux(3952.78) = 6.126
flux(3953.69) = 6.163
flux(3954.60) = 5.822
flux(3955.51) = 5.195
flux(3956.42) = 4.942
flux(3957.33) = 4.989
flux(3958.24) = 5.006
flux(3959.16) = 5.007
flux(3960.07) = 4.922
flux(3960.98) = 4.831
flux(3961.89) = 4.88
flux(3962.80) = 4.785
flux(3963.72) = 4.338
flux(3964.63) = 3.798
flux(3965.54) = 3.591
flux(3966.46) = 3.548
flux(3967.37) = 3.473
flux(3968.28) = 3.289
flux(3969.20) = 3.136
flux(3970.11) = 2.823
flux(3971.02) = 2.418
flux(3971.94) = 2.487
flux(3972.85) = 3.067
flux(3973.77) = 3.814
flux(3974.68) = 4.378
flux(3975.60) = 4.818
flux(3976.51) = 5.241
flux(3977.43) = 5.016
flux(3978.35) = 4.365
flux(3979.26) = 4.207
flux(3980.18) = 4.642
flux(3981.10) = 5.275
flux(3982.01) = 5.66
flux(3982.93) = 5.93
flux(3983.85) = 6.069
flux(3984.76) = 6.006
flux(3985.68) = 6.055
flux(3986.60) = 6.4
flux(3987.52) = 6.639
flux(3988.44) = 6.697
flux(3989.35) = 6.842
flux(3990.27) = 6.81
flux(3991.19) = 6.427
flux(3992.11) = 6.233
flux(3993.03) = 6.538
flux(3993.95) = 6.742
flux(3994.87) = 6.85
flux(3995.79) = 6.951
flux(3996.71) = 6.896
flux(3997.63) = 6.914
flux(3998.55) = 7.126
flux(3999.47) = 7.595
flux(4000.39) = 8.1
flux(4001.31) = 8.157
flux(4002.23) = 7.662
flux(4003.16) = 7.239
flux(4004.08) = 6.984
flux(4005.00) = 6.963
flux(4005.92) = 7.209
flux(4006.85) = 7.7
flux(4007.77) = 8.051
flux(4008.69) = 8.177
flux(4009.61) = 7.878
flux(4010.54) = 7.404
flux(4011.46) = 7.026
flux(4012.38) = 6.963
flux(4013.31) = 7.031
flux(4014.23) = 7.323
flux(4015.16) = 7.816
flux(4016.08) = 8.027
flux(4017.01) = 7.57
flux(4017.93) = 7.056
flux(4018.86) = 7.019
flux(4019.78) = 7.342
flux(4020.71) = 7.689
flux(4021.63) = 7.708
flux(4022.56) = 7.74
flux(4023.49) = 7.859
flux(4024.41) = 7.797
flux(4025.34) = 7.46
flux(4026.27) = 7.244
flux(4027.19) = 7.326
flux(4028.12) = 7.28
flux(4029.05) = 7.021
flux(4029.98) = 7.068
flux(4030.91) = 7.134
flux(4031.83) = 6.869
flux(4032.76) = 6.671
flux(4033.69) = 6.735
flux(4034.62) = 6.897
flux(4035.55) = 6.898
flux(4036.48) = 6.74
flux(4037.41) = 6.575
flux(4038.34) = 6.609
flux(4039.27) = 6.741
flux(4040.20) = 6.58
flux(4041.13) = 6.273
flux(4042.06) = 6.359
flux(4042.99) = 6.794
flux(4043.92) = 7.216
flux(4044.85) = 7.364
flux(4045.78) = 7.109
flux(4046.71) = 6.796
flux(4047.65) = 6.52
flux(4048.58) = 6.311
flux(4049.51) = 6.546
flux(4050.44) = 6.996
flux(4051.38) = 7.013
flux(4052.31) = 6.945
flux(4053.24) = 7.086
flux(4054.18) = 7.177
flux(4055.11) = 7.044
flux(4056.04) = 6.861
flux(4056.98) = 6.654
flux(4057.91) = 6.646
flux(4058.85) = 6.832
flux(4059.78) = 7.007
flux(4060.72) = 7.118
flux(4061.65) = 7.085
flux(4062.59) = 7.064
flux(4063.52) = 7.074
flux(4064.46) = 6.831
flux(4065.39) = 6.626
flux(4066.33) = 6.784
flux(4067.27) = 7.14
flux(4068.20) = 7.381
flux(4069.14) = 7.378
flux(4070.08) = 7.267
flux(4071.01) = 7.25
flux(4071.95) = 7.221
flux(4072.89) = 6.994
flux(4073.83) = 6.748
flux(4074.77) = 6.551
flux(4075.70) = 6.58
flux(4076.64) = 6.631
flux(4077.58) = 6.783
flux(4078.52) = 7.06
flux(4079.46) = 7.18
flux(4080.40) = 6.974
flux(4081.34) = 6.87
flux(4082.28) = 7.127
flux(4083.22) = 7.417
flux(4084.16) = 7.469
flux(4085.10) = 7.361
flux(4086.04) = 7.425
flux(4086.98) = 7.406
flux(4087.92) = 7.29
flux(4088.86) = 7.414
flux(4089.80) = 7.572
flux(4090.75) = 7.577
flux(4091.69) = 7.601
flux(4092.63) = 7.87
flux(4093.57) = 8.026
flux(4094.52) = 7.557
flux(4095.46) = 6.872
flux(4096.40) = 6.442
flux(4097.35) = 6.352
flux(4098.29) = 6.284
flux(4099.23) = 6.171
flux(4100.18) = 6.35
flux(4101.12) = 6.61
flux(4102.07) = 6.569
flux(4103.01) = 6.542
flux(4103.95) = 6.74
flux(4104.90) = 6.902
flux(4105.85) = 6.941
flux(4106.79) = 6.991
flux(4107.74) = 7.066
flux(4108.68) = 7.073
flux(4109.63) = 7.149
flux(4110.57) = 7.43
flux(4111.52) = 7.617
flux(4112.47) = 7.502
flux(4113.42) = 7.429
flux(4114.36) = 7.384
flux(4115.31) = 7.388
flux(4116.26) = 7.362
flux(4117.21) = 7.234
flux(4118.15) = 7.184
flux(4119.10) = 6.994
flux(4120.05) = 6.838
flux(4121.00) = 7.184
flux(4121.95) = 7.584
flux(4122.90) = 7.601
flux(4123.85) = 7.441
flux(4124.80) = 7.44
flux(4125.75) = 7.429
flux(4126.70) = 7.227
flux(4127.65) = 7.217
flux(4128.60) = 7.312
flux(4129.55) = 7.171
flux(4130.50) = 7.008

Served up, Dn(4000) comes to 1.75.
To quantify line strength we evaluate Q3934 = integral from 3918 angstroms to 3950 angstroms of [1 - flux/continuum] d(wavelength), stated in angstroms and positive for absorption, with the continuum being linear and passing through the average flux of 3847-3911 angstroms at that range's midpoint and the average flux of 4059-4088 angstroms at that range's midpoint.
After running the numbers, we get 7.3 angstroms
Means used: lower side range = 4.42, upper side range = 7.06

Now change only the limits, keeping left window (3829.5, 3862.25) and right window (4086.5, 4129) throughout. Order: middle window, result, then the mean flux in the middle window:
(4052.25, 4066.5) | -0.84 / 6.93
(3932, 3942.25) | 3.54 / 3.27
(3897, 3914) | -2.72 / 5.32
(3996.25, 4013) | -4.57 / 7.44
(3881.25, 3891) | 0.12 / 4.29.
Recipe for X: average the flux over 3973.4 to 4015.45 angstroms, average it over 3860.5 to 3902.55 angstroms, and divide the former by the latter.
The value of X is 1.5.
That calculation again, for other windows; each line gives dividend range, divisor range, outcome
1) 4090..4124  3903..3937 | 1.55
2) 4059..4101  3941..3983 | 1.57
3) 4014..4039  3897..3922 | 1.36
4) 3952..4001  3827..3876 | 1.38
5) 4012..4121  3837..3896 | 1.71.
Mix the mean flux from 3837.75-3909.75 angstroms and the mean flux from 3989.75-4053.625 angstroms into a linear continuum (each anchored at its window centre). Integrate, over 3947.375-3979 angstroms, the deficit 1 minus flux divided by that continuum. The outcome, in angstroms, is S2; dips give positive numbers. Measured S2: 8.1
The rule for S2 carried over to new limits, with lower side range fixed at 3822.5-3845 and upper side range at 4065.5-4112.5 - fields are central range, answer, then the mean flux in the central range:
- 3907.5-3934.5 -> 0.9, 4.62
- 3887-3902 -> -1.7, 4.97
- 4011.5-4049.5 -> -4.9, 7.08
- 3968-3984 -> 3.8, 4.23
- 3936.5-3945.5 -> 2.4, 3.72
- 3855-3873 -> 1.0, 3.83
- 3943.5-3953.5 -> 0.4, 4.96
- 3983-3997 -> -1.9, 6.52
